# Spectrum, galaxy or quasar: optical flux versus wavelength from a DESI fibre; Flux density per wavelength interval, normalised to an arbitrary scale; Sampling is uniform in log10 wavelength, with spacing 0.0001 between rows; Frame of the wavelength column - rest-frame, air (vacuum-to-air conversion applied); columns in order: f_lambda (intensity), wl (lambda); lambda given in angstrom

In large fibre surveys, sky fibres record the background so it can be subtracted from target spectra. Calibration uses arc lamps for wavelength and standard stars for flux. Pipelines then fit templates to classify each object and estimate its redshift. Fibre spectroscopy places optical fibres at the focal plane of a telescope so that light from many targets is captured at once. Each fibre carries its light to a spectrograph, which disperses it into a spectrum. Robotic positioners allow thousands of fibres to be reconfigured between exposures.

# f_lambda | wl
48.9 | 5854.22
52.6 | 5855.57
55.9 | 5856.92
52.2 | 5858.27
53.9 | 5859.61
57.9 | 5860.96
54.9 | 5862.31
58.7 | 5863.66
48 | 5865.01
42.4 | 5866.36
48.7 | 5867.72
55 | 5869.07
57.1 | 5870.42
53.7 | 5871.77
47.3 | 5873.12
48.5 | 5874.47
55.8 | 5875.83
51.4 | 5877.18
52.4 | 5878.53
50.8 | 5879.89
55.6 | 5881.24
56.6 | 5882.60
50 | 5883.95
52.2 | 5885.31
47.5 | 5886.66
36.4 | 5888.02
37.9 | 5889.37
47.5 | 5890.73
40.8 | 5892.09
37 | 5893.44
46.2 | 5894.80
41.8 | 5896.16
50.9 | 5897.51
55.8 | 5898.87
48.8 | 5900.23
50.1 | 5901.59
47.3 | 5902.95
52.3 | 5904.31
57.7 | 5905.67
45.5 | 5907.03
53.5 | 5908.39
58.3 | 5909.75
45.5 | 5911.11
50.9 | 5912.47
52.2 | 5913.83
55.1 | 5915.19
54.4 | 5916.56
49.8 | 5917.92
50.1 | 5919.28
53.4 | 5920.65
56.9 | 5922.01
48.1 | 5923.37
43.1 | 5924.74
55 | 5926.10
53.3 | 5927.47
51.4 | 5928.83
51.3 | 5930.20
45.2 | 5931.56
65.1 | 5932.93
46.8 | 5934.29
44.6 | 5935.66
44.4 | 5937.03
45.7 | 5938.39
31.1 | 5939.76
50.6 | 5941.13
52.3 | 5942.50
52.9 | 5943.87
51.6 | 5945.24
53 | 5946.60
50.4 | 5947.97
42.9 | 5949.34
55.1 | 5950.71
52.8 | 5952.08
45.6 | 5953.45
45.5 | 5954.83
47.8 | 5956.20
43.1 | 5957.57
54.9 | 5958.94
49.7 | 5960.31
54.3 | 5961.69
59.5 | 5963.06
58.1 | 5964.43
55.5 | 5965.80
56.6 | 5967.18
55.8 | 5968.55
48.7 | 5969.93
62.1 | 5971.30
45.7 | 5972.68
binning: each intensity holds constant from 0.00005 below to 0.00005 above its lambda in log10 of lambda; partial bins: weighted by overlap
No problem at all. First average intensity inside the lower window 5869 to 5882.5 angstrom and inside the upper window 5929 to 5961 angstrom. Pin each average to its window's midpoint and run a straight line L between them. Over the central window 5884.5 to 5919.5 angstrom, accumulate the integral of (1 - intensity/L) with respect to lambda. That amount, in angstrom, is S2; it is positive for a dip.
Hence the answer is 1.8 angstrom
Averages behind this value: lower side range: 52.8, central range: 48.7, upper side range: 48.8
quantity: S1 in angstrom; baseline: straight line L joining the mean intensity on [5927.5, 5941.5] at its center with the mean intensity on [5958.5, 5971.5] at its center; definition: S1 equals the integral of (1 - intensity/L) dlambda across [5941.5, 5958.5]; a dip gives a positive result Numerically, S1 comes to 0.7 angstrom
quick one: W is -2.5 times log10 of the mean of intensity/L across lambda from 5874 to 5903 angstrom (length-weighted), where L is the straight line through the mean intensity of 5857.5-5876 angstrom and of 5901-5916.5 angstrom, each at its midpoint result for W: 0.08 mag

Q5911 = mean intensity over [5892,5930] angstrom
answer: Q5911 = 50.3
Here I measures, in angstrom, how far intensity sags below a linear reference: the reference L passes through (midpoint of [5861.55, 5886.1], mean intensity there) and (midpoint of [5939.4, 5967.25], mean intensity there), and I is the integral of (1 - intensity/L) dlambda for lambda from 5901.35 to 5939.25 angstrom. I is 0.33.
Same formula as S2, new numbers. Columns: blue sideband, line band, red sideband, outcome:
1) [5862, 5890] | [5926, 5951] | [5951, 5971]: 1.15 angstrom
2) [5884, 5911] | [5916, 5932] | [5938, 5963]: -0.86 angstrom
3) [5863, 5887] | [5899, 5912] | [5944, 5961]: -0.08 angstrom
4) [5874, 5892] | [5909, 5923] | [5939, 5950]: -1.15 angstrom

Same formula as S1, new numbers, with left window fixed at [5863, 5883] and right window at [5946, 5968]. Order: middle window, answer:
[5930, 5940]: 0.9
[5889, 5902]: 1.5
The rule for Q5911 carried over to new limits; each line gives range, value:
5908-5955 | 50.3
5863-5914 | 49.7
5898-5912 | 51.5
